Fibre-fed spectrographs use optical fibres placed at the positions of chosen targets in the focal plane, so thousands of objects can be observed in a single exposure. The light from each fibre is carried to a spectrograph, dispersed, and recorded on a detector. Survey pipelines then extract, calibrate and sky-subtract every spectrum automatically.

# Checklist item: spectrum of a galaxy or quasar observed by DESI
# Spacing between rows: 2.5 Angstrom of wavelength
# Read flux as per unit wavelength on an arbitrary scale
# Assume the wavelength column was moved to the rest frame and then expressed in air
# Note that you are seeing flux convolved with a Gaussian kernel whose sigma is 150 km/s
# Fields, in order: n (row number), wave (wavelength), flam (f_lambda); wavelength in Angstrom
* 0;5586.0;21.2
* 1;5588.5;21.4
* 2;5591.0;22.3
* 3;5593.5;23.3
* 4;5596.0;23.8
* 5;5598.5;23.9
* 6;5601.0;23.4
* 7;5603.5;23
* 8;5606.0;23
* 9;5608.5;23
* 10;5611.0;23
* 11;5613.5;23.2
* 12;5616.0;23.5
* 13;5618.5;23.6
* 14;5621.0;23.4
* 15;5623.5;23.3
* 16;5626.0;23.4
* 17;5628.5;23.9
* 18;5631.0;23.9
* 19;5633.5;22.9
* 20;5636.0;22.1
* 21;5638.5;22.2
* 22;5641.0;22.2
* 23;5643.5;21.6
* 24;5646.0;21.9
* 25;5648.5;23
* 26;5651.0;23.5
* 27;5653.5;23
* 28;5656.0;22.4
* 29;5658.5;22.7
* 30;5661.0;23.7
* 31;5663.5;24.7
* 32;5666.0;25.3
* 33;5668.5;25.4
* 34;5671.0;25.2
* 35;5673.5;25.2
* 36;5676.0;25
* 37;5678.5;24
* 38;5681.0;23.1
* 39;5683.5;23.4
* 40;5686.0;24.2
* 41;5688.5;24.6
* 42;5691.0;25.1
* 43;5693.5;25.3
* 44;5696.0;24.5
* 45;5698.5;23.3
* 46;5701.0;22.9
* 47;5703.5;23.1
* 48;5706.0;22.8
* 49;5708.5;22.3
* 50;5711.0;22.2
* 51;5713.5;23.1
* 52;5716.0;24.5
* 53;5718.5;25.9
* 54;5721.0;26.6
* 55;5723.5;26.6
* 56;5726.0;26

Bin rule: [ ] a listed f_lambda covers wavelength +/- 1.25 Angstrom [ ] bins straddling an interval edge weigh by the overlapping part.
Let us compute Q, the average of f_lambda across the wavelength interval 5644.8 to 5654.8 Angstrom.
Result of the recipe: 22.9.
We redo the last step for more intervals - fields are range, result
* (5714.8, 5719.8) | 25.2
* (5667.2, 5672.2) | 25.3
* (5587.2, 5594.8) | 22.3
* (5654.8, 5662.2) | 22.9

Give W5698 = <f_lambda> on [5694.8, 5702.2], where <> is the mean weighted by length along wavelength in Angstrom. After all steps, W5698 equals 23.6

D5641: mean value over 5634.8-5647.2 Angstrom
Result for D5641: 22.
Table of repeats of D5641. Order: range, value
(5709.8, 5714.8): 22.7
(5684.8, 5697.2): 24.7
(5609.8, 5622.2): 23.3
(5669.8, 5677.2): 25.1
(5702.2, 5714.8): 22.7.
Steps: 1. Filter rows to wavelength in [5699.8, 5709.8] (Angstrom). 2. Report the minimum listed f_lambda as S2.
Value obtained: 22.3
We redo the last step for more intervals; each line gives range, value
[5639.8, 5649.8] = 21.6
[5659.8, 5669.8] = 23.7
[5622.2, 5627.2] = 23.3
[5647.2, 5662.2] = 22.4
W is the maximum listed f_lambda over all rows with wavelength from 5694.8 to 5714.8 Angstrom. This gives 24.5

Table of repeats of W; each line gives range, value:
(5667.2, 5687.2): 25.4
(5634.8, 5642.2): 22.2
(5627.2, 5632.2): 23.9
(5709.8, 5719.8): 25.9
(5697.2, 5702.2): 23.3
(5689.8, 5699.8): 25.3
